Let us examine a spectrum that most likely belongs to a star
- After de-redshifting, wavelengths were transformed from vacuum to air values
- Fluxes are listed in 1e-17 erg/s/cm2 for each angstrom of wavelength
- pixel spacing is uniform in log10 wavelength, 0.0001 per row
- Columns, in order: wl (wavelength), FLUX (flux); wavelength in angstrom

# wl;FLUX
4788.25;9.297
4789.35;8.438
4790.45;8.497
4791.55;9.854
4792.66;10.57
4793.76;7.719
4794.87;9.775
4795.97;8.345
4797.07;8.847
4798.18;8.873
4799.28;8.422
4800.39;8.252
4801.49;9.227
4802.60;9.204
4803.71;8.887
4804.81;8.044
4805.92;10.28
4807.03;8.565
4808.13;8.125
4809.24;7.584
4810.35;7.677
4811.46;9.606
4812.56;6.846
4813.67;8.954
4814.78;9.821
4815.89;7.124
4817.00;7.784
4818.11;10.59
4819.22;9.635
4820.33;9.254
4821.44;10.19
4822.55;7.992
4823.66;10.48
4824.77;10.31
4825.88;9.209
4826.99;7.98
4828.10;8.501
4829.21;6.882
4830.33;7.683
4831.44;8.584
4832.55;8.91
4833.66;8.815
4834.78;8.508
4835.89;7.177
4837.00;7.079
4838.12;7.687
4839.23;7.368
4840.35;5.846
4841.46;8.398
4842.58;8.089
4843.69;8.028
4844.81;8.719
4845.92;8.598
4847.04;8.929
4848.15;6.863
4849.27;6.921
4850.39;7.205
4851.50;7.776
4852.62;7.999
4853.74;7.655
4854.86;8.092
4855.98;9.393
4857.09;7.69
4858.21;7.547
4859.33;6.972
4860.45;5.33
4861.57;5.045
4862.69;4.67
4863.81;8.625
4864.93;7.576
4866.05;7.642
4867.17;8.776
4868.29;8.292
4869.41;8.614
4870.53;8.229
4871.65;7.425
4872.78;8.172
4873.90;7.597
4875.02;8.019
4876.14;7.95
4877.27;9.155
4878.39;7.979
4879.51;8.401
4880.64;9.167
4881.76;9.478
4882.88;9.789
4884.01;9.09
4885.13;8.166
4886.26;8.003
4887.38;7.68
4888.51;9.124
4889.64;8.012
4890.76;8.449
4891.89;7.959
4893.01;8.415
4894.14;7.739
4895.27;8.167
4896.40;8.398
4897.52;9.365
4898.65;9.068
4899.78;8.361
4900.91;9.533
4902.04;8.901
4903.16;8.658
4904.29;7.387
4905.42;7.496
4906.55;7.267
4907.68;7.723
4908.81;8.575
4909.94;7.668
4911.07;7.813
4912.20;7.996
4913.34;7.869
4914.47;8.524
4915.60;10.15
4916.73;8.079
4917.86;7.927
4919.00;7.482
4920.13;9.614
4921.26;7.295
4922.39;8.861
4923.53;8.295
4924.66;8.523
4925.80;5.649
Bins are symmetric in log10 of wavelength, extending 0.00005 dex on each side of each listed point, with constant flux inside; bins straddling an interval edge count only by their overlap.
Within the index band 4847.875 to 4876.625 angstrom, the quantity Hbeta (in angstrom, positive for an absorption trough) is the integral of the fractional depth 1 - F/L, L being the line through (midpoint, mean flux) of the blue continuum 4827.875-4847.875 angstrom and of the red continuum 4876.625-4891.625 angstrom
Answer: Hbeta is 2.7 angstrom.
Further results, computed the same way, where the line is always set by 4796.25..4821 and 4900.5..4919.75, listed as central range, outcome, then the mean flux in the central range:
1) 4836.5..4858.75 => 1.9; 7.8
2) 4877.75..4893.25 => -0.5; 8.56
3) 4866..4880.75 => 0.2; 8.24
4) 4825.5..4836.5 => 0.5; 8.21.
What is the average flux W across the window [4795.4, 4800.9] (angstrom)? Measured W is 8.56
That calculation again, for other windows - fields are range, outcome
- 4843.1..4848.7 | 8.24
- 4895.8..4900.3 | 8.8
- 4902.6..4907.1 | 7.71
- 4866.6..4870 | 8.56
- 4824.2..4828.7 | 9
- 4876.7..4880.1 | 8.5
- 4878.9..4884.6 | 9.18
